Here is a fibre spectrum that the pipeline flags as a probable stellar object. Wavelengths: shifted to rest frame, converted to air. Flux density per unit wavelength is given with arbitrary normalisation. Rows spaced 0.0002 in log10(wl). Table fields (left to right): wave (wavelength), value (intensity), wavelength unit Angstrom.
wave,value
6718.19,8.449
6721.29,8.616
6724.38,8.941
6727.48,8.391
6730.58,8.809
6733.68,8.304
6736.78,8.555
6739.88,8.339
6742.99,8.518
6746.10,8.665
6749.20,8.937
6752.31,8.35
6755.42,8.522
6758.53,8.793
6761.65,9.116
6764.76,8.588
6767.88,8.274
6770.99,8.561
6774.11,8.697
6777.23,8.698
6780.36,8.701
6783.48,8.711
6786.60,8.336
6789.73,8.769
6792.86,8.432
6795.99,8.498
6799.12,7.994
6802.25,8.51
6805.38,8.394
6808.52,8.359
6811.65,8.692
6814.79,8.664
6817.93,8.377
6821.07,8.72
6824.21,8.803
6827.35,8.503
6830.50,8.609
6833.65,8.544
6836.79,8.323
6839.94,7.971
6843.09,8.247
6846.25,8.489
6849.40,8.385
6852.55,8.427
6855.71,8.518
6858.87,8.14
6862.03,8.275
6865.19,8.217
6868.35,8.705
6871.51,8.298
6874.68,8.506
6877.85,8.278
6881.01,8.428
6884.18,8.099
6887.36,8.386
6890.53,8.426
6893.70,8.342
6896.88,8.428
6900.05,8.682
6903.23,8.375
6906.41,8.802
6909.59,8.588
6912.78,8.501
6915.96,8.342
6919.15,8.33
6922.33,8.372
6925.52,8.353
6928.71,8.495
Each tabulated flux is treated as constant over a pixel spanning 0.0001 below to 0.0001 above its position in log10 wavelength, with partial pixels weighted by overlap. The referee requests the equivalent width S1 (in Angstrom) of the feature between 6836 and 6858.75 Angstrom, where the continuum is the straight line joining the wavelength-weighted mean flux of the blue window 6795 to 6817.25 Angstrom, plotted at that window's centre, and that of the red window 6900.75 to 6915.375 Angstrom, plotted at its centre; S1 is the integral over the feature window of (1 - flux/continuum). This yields 0.44 Angstrom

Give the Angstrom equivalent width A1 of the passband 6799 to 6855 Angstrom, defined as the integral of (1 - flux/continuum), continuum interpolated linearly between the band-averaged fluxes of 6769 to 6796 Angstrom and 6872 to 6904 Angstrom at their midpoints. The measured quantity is 0.4 Angstrom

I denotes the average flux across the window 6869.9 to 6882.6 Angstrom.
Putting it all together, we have 8.38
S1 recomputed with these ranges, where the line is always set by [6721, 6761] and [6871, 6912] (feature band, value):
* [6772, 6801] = 0.1 Angstrom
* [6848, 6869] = 0.3 Angstrom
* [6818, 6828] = -0.2 Angstrom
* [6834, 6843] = 0.3 Angstrom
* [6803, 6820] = 0.0 Angstrom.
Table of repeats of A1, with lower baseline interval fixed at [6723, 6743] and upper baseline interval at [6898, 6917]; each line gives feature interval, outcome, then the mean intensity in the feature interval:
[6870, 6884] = 0.3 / 8.35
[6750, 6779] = -0.3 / 8.63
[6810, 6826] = -0.2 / 8.65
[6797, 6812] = 0.3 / 8.37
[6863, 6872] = 0.1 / 8.42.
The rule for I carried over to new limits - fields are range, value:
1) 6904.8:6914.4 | 8.63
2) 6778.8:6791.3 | 8.63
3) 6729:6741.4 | 8.5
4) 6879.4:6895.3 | 8.34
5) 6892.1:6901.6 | 8.49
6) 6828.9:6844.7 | 8.33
